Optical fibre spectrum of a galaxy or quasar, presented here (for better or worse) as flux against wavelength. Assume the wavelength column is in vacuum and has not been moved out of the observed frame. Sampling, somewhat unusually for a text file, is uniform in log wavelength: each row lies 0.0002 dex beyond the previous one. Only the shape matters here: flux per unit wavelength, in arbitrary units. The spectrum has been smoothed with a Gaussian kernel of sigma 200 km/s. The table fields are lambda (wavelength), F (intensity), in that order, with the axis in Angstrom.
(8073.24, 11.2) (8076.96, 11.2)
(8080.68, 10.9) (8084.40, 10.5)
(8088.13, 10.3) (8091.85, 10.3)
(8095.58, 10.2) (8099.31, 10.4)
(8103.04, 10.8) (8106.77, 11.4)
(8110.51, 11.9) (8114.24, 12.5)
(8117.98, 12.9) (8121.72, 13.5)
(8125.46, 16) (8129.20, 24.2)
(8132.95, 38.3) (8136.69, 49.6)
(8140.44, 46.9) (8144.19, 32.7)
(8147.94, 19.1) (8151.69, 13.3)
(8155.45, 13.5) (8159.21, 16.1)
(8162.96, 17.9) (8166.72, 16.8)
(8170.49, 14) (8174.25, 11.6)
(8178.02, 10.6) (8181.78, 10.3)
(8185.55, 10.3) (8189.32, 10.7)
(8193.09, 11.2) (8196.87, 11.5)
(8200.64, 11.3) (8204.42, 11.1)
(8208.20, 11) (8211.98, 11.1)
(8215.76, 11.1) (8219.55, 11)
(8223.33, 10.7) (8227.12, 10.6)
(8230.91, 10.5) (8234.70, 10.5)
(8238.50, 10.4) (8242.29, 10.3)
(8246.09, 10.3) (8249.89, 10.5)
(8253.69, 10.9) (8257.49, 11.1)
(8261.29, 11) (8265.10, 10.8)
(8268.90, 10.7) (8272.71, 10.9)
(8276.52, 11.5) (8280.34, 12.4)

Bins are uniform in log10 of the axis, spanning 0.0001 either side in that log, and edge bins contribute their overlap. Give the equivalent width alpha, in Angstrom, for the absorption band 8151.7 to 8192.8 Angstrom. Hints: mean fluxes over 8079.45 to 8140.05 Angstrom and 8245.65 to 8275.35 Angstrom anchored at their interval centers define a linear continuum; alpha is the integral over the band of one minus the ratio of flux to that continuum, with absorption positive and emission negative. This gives 4.39 Angstrom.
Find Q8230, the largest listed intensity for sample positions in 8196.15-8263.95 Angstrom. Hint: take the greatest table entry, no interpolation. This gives 11.5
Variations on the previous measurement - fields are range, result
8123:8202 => 49.6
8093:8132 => 24.2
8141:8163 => 32.7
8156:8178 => 17.9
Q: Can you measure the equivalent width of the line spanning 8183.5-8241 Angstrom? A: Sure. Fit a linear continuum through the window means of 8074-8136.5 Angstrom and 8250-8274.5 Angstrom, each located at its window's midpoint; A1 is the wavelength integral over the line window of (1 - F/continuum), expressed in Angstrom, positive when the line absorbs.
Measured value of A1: 6.2 Angstrom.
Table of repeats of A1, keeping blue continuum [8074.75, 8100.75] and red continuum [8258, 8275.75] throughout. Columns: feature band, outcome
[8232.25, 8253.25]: 0.8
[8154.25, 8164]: -4.7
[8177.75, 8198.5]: 0.0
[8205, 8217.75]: -0.3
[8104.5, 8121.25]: -2.6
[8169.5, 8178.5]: -1.2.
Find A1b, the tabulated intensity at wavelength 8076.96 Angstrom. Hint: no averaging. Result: 11.2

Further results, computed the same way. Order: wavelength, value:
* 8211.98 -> 11.1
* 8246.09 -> 10.3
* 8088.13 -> 10.3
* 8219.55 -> 11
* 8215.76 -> 11.1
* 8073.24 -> 11.2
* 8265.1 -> 10.8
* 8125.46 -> 16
